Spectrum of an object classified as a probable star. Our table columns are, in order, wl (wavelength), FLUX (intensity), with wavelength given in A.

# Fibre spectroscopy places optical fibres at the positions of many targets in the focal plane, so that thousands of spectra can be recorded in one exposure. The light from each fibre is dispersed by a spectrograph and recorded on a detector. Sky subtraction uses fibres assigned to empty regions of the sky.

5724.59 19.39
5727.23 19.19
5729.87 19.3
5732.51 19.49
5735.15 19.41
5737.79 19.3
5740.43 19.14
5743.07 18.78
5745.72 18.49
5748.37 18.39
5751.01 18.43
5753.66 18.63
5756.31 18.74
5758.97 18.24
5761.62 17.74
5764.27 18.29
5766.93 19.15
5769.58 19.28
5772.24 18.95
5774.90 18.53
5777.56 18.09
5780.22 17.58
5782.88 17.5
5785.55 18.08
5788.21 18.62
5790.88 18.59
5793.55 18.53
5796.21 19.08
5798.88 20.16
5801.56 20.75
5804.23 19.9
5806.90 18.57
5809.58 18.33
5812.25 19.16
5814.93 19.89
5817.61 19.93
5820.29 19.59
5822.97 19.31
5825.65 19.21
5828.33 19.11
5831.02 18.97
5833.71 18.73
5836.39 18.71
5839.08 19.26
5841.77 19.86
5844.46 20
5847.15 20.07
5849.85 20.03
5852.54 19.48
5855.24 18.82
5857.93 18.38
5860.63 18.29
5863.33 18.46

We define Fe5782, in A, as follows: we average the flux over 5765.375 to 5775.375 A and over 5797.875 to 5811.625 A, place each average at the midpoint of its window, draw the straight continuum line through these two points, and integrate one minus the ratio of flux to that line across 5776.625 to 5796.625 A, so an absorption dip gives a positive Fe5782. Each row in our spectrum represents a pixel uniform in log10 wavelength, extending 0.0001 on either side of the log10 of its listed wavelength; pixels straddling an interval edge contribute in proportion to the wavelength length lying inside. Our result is 1.1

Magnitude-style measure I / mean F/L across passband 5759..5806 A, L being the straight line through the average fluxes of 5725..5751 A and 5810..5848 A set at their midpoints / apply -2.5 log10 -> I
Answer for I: 0.03 mag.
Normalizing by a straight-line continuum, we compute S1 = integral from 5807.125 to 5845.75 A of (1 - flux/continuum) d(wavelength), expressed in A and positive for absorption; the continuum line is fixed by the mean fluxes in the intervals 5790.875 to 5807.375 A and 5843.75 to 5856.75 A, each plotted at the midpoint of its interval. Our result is 0.6 A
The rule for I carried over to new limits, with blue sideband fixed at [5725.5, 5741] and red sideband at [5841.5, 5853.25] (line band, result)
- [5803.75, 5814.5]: 0.04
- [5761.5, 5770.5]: 0.04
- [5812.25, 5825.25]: 0.01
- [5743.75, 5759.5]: 0.05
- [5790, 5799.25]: 0.03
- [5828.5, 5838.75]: 0.05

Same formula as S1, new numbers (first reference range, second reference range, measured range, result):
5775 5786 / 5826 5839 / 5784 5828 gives -2.0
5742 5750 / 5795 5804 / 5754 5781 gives 0.9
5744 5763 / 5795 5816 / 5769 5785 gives 0.5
